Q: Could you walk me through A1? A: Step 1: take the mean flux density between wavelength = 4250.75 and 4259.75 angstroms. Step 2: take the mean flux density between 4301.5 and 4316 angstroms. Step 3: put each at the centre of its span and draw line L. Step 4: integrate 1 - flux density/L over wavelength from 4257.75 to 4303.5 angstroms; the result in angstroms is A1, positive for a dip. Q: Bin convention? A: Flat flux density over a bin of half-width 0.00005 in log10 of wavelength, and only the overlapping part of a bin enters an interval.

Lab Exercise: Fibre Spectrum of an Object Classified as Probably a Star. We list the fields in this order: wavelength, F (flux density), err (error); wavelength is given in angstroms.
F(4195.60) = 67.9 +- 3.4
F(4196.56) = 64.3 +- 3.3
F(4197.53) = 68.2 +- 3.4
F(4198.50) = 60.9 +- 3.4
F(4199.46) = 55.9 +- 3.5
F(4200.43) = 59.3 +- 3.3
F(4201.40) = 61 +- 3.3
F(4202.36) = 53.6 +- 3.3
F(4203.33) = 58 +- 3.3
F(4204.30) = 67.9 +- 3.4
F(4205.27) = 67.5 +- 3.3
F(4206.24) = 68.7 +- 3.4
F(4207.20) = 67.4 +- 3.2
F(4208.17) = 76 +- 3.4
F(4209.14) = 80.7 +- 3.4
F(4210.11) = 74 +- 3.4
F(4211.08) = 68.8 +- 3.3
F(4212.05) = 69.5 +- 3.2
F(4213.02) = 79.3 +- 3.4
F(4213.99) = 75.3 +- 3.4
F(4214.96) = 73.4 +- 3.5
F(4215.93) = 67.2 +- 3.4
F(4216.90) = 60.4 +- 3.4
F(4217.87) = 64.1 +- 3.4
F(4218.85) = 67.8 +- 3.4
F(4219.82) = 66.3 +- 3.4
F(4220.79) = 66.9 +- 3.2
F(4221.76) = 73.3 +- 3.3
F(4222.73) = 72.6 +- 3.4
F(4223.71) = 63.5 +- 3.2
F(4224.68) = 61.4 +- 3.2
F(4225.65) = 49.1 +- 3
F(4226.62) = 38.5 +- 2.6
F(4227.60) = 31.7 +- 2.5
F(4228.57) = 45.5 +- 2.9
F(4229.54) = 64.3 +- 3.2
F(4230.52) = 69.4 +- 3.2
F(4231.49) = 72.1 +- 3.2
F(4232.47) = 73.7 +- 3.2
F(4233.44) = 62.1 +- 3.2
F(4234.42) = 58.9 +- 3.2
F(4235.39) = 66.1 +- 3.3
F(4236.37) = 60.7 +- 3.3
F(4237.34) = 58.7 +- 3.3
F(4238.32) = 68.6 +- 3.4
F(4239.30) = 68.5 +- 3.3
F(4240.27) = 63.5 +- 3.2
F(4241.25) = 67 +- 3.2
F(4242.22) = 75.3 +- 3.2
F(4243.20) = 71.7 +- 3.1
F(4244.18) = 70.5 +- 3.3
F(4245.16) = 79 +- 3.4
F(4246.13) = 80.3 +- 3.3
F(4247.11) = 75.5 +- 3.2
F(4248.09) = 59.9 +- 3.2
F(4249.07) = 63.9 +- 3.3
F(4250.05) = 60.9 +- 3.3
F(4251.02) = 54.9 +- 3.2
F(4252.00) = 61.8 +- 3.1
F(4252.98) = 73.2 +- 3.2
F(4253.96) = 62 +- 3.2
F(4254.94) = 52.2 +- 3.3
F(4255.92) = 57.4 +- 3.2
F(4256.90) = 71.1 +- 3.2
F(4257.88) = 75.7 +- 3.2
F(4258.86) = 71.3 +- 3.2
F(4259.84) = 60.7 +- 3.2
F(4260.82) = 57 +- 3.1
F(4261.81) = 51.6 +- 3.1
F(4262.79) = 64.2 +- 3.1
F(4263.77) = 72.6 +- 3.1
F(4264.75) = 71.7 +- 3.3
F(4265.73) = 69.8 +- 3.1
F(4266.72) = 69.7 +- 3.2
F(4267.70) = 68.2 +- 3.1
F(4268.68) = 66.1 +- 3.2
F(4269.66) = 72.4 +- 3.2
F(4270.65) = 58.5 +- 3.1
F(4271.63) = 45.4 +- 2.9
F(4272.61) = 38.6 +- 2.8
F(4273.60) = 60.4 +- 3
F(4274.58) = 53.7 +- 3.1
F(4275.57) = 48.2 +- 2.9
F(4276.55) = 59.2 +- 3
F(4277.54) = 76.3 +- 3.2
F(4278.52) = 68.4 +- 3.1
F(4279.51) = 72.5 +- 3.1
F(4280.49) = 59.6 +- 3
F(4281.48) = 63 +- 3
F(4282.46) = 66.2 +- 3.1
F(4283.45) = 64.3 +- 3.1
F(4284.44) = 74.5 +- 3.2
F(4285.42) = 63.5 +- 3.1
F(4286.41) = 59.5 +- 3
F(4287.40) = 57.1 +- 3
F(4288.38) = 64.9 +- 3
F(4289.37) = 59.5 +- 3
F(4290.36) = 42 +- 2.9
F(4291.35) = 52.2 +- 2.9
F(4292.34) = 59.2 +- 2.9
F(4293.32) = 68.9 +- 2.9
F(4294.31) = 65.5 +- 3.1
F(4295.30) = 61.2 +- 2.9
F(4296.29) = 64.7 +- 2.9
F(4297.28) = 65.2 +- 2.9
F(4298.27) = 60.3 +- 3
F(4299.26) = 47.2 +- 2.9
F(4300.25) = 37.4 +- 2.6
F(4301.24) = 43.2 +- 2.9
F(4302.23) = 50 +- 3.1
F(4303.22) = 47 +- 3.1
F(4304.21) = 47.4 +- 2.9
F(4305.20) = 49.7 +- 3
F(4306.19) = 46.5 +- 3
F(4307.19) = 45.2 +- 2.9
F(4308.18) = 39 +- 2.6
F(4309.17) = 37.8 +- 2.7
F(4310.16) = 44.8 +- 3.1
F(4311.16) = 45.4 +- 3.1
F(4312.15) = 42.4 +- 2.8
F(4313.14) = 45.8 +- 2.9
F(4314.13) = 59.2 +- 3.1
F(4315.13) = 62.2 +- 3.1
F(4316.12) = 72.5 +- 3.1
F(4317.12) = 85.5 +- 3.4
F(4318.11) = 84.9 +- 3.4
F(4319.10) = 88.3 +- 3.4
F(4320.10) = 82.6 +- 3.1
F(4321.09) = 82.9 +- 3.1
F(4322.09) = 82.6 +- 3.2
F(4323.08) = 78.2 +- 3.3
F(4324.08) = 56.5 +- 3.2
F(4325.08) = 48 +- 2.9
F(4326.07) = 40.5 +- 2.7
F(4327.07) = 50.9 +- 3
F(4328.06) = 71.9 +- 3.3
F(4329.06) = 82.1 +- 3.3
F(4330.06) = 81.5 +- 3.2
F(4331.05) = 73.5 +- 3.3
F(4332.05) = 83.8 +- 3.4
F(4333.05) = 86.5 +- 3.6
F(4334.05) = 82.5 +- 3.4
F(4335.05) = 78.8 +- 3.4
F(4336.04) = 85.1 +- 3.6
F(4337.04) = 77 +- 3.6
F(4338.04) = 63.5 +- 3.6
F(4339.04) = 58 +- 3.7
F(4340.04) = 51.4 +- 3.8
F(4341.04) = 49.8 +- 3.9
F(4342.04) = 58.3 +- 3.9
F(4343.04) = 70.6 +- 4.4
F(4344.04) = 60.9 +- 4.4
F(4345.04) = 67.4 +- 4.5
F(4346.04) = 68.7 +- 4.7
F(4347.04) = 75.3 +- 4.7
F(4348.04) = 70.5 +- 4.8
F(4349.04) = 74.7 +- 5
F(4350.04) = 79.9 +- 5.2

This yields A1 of -3.2 angstroms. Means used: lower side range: 64.5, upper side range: 47.9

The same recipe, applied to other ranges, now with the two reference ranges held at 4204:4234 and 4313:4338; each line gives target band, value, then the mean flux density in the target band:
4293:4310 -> 4.81 angstroms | 51.2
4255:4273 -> 1.44 angstroms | 63.3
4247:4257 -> 0.86 angstroms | 62.2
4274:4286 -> 1.02 angstroms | 64.1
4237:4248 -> -0.52 angstroms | 70.5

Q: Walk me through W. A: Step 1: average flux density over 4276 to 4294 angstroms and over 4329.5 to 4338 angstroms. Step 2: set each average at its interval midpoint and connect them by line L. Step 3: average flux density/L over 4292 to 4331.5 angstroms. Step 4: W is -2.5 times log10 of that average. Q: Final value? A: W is 0.21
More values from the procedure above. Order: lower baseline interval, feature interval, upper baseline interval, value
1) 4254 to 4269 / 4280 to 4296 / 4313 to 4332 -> 0.105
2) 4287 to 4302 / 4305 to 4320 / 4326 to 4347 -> 0.089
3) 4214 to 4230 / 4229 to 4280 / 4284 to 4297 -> -0.069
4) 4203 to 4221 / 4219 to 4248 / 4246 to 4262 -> 0.032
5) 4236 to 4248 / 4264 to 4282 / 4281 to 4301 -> 0.014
